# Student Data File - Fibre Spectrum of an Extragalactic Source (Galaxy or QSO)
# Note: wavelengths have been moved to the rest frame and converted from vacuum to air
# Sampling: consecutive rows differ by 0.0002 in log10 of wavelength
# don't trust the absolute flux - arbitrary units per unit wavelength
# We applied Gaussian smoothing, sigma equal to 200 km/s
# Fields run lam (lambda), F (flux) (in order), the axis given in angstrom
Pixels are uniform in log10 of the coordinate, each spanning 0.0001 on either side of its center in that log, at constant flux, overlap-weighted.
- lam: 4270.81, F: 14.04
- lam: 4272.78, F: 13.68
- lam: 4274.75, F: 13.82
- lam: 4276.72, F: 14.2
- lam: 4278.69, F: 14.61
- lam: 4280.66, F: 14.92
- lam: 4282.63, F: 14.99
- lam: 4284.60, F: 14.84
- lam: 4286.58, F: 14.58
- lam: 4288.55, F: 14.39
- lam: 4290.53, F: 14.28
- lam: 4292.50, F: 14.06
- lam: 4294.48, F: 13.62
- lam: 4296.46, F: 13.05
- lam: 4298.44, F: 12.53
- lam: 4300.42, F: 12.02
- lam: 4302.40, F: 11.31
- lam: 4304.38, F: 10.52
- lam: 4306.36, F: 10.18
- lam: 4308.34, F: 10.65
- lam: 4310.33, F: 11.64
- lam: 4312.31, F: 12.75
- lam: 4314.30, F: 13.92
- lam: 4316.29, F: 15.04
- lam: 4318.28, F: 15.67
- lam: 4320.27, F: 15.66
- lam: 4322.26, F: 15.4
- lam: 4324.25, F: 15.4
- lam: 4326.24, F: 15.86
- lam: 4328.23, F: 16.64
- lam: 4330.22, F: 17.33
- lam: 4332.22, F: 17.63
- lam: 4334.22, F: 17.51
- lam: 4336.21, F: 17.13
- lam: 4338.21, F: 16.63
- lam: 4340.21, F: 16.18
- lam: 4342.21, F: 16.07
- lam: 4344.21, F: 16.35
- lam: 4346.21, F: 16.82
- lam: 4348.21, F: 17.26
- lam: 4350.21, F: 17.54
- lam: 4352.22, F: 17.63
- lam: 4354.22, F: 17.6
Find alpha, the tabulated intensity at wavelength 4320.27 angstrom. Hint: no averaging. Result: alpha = 15.66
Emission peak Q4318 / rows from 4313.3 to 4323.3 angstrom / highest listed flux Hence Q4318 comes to 15.67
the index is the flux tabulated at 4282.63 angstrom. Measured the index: 14.99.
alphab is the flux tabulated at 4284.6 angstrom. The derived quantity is 14.84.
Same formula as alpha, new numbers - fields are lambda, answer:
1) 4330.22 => 17.33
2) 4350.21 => 17.54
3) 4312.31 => 12.75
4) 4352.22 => 17.63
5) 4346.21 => 16.82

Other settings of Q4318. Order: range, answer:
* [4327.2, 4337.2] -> 17.63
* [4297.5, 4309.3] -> 12.53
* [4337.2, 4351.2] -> 17.54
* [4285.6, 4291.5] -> 14.58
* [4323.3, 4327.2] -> 15.86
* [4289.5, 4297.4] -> 14.28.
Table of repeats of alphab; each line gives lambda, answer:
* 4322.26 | 15.4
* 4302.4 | 11.31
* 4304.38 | 10.52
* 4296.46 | 13.05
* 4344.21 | 16.35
